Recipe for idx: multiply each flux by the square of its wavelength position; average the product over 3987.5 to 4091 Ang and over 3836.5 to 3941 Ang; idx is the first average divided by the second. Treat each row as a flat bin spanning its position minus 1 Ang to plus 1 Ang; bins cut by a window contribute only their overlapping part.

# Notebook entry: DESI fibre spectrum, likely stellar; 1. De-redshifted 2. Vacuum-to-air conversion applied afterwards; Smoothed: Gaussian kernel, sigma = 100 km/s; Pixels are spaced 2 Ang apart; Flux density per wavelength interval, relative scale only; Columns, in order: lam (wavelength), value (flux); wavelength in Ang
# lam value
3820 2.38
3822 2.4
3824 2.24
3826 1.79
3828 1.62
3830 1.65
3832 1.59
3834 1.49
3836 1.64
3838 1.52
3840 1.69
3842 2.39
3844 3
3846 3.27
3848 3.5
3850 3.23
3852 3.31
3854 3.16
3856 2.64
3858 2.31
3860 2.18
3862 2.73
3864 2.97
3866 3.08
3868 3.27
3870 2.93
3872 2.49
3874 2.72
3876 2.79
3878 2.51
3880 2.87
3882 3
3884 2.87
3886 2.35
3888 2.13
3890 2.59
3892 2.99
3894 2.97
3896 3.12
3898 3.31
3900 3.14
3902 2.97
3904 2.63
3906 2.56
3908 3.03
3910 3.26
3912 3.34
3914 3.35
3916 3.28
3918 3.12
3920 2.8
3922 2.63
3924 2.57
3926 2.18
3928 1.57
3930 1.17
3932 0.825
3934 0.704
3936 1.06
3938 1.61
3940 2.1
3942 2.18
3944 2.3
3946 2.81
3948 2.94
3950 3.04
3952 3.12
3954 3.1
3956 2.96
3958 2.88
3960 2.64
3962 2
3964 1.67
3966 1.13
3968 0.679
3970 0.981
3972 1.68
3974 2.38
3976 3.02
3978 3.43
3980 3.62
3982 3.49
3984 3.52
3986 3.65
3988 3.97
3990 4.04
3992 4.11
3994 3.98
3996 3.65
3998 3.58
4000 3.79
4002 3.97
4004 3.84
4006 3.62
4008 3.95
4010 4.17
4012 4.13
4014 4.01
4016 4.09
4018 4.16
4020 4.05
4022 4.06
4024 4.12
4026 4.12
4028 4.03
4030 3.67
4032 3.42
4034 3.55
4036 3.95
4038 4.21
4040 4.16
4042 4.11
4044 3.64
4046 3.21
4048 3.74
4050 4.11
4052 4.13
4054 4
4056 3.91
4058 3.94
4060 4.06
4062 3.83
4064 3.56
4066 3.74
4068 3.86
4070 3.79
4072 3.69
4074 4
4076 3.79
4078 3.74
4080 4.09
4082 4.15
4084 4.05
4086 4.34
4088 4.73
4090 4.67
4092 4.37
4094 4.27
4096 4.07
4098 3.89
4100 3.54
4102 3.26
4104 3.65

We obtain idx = 1.64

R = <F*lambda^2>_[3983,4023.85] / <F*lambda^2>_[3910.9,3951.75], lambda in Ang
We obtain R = 1.77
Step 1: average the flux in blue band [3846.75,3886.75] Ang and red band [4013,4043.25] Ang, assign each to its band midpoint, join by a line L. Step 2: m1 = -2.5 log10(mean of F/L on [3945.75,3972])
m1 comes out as 0.46 mag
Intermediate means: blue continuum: 2.85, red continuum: 3.98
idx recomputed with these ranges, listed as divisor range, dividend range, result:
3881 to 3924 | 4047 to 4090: 1.48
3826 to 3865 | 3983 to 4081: 1.78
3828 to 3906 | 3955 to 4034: 1.35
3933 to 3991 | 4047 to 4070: 1.63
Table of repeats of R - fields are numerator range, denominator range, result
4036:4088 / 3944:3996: 1.45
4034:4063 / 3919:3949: 2.11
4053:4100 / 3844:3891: 1.58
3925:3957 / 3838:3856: 0.78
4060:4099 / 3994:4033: 1.06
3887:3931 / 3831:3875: 1.09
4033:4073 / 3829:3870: 1.68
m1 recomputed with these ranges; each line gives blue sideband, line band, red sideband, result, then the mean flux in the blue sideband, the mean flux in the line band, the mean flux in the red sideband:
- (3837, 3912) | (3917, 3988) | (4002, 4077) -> 0.38 mag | 2.8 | 2.35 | 3.9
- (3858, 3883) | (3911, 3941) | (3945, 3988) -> 0.25 mag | 2.78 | 2.15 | 2.64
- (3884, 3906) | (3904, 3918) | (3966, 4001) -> -0.09 mag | 2.81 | 3.1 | 3.09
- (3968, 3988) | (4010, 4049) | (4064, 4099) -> -0.15 mag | 2.81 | 3.92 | 4.06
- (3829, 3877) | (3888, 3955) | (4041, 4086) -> 0.17 mag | 2.56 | 2.55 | 3.88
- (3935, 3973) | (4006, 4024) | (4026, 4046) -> -0.19 mag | 2.15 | 4.05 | 3.84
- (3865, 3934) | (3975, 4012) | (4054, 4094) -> -0.10 mag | 2.69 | 3.75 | 4.02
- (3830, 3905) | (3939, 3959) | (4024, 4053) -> 0.18 mag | 2.67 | 2.74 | 3.87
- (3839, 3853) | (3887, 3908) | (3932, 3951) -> -0.17 mag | 2.91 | 2.85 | 2.02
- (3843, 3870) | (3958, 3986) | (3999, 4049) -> 0.45 mag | 2.97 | 2.39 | 3.91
